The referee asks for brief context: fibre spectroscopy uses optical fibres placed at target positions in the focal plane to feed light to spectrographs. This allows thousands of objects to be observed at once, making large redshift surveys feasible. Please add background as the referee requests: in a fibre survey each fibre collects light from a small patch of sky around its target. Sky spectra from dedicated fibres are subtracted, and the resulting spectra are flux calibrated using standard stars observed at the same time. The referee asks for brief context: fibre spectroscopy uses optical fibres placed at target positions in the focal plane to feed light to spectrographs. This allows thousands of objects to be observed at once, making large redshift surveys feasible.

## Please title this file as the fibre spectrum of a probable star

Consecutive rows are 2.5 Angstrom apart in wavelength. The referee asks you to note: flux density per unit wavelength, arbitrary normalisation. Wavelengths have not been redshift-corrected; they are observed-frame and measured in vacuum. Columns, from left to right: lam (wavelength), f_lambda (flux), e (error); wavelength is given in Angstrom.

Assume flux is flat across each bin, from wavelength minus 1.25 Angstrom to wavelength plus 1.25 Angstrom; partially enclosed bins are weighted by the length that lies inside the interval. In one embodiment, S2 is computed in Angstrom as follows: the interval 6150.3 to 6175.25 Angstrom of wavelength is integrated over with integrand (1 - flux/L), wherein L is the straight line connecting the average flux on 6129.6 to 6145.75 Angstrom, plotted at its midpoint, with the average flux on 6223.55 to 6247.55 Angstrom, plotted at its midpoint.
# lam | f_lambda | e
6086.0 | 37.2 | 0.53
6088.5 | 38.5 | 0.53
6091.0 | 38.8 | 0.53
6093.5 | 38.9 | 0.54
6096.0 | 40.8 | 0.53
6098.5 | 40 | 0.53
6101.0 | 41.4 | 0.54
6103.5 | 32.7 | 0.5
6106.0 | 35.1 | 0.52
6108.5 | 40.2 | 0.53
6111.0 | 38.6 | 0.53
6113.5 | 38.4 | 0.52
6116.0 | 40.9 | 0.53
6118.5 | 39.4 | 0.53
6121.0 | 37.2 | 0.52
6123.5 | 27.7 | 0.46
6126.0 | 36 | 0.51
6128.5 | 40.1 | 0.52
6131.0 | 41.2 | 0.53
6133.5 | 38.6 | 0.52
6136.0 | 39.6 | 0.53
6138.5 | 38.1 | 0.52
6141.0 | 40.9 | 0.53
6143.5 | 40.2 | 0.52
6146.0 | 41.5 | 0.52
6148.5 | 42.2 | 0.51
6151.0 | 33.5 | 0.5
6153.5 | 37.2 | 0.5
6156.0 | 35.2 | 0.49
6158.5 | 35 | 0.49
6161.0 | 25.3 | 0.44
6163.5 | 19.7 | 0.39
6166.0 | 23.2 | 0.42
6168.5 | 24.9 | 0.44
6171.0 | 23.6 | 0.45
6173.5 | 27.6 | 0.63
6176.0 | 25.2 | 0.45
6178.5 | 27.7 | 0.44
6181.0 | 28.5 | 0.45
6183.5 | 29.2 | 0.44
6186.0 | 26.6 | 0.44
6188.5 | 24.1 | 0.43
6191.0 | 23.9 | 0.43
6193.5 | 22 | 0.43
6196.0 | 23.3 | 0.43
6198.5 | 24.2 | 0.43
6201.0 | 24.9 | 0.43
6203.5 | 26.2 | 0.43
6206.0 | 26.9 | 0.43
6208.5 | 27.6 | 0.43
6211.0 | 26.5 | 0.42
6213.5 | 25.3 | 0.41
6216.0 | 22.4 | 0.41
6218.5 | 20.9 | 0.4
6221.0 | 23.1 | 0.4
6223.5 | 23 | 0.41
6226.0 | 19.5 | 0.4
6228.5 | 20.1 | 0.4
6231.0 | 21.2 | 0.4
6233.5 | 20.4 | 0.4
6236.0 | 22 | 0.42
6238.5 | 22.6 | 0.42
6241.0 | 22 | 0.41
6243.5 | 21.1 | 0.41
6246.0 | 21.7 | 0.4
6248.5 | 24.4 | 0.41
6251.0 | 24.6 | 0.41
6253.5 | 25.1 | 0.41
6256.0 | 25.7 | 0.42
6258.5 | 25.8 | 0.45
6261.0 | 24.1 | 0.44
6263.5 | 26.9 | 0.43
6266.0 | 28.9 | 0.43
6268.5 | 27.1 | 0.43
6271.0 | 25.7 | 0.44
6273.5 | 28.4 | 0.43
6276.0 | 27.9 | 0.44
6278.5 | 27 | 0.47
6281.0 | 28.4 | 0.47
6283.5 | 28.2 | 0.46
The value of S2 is 4.89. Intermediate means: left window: 39.9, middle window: 28.3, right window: 21.3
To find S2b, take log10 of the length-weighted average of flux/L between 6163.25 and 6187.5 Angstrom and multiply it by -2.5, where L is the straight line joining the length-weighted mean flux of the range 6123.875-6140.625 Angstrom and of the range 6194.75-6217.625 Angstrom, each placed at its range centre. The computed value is 0.18 mag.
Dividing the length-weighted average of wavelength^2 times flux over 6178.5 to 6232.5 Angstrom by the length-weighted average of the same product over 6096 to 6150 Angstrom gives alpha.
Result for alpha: 0.65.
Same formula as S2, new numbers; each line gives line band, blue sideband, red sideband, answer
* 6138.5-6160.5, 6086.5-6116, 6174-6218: -4.0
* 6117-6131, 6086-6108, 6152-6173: -1.1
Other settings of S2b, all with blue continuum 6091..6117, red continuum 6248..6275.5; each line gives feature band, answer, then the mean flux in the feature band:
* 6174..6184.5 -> 0.184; 27.6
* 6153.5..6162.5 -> 0.071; 32.2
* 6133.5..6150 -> -0.129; 40.2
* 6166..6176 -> 0.310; 25.1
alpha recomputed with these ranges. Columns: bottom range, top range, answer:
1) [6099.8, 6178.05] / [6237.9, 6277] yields 0.75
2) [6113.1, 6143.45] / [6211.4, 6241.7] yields 0.59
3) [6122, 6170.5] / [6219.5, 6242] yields 0.64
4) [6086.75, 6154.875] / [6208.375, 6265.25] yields 0.63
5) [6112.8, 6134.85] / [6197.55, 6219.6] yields 0.68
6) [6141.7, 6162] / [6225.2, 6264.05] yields 0.65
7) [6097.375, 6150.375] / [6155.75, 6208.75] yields 0.69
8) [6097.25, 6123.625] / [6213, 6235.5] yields 0.59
